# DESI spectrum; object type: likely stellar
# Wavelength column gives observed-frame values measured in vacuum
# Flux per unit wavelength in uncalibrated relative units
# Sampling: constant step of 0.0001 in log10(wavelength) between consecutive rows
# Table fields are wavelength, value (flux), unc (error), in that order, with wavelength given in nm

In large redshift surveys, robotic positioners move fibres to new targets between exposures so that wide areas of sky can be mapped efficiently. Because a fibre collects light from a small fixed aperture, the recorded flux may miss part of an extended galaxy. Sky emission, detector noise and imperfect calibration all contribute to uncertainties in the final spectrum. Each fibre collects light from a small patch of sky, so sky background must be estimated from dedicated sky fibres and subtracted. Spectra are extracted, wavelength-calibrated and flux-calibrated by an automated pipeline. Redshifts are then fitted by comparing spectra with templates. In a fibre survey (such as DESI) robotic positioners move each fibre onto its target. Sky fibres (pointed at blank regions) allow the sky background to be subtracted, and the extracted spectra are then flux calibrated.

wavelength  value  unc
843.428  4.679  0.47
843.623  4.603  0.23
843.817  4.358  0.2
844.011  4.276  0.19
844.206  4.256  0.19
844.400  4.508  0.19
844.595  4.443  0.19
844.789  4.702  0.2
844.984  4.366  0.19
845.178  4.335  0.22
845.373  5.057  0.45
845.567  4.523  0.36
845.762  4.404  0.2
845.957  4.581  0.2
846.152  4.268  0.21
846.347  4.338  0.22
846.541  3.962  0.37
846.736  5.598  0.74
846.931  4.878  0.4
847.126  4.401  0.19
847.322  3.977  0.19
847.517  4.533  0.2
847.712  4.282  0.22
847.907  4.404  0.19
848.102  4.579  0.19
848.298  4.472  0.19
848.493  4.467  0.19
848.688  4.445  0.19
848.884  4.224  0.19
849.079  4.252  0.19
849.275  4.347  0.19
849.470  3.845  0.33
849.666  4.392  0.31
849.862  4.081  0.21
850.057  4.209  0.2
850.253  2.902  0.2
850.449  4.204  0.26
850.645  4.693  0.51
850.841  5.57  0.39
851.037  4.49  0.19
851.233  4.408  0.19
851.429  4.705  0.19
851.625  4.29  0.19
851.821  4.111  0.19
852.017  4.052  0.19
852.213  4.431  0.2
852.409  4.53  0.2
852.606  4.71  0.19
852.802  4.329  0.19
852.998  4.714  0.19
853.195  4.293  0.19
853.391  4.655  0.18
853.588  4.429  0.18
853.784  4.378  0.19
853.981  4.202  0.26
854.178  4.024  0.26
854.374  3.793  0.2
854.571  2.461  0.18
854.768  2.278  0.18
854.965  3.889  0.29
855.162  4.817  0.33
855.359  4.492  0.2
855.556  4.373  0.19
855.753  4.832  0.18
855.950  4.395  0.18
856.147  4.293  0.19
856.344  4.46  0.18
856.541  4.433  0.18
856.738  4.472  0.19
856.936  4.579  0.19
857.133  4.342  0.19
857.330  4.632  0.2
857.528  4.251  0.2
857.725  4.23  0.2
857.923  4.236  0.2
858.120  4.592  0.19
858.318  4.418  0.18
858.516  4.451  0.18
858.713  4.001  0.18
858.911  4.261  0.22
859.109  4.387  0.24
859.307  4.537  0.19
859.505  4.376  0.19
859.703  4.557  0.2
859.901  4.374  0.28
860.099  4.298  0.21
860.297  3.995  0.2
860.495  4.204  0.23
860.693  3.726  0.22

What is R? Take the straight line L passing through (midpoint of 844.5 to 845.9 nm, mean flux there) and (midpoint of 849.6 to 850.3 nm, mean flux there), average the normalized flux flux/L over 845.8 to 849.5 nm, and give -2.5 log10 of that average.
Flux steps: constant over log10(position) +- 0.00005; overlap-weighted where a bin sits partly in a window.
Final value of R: -0.047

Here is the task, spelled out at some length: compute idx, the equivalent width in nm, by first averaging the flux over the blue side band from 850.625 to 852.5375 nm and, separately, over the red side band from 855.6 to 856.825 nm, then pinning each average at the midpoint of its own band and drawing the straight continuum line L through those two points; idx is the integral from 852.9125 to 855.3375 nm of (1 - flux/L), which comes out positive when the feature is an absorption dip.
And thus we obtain 0.27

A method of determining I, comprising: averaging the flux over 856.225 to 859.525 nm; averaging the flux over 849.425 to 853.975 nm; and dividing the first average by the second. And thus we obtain 1.01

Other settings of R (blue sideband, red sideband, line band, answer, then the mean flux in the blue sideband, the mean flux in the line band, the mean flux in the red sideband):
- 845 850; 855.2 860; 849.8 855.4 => 0.05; 4.42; 4.21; 4.42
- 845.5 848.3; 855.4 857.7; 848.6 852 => 0.04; 4.48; 4.3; 4.45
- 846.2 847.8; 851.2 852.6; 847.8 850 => 0.03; 4.49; 4.32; 4.38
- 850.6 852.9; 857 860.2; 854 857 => 0.09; 4.52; 4.1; 4.37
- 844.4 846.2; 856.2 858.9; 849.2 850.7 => 0.10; 4.53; 4.06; 4.39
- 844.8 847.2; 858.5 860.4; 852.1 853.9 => -0.01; 4.57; 4.49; 4.32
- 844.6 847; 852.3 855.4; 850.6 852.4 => -0.07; 4.58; 4.52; 4.12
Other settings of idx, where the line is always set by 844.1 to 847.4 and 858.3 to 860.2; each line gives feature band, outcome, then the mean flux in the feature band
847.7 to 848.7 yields 0.01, 4.46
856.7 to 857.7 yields -0.01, 4.44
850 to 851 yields 0.03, 4.33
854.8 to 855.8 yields 0.02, 4.31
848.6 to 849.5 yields 0.04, 4.25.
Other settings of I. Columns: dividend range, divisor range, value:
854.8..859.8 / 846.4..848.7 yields 0.97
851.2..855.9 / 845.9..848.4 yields 0.94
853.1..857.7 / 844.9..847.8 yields 0.93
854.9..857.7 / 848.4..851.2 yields 1.04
